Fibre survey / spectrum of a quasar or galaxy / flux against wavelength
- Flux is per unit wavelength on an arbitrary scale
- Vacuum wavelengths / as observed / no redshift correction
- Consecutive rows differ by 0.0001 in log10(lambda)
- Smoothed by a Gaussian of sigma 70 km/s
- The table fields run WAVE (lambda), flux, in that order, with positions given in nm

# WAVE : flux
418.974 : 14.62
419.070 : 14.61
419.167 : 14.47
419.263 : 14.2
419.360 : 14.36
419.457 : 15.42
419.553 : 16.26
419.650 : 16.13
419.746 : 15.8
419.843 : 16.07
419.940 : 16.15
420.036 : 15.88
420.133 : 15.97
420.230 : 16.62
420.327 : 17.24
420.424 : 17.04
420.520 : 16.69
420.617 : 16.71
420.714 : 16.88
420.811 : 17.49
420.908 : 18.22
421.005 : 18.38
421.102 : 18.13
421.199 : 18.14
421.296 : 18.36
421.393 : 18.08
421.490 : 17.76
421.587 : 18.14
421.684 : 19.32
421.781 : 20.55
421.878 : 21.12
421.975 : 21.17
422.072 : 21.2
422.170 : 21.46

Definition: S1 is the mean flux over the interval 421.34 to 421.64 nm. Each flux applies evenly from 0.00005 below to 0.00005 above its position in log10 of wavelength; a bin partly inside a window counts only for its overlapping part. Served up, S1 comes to 18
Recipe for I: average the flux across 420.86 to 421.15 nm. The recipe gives 18.2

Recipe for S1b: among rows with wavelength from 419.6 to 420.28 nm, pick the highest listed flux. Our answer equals 16.62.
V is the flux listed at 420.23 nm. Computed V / 16.62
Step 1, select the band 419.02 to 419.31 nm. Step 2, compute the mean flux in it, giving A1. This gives 14.5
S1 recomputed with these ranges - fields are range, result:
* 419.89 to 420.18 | 16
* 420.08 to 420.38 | 16.6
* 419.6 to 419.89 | 16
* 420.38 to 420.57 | 16.9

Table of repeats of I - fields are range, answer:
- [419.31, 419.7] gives 15.5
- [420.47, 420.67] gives 16.8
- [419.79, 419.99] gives 16.1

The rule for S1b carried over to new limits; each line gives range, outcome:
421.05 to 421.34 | 18.36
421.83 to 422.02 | 21.17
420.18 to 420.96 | 18.22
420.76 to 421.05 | 18.38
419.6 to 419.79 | 16.13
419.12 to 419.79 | 16.26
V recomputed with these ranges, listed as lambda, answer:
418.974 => 14.62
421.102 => 18.13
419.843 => 16.07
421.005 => 18.38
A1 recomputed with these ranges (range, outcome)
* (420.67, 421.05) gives 17.7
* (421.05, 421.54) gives 18.1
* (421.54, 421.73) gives 18.7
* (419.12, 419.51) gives 14.6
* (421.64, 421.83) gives 20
